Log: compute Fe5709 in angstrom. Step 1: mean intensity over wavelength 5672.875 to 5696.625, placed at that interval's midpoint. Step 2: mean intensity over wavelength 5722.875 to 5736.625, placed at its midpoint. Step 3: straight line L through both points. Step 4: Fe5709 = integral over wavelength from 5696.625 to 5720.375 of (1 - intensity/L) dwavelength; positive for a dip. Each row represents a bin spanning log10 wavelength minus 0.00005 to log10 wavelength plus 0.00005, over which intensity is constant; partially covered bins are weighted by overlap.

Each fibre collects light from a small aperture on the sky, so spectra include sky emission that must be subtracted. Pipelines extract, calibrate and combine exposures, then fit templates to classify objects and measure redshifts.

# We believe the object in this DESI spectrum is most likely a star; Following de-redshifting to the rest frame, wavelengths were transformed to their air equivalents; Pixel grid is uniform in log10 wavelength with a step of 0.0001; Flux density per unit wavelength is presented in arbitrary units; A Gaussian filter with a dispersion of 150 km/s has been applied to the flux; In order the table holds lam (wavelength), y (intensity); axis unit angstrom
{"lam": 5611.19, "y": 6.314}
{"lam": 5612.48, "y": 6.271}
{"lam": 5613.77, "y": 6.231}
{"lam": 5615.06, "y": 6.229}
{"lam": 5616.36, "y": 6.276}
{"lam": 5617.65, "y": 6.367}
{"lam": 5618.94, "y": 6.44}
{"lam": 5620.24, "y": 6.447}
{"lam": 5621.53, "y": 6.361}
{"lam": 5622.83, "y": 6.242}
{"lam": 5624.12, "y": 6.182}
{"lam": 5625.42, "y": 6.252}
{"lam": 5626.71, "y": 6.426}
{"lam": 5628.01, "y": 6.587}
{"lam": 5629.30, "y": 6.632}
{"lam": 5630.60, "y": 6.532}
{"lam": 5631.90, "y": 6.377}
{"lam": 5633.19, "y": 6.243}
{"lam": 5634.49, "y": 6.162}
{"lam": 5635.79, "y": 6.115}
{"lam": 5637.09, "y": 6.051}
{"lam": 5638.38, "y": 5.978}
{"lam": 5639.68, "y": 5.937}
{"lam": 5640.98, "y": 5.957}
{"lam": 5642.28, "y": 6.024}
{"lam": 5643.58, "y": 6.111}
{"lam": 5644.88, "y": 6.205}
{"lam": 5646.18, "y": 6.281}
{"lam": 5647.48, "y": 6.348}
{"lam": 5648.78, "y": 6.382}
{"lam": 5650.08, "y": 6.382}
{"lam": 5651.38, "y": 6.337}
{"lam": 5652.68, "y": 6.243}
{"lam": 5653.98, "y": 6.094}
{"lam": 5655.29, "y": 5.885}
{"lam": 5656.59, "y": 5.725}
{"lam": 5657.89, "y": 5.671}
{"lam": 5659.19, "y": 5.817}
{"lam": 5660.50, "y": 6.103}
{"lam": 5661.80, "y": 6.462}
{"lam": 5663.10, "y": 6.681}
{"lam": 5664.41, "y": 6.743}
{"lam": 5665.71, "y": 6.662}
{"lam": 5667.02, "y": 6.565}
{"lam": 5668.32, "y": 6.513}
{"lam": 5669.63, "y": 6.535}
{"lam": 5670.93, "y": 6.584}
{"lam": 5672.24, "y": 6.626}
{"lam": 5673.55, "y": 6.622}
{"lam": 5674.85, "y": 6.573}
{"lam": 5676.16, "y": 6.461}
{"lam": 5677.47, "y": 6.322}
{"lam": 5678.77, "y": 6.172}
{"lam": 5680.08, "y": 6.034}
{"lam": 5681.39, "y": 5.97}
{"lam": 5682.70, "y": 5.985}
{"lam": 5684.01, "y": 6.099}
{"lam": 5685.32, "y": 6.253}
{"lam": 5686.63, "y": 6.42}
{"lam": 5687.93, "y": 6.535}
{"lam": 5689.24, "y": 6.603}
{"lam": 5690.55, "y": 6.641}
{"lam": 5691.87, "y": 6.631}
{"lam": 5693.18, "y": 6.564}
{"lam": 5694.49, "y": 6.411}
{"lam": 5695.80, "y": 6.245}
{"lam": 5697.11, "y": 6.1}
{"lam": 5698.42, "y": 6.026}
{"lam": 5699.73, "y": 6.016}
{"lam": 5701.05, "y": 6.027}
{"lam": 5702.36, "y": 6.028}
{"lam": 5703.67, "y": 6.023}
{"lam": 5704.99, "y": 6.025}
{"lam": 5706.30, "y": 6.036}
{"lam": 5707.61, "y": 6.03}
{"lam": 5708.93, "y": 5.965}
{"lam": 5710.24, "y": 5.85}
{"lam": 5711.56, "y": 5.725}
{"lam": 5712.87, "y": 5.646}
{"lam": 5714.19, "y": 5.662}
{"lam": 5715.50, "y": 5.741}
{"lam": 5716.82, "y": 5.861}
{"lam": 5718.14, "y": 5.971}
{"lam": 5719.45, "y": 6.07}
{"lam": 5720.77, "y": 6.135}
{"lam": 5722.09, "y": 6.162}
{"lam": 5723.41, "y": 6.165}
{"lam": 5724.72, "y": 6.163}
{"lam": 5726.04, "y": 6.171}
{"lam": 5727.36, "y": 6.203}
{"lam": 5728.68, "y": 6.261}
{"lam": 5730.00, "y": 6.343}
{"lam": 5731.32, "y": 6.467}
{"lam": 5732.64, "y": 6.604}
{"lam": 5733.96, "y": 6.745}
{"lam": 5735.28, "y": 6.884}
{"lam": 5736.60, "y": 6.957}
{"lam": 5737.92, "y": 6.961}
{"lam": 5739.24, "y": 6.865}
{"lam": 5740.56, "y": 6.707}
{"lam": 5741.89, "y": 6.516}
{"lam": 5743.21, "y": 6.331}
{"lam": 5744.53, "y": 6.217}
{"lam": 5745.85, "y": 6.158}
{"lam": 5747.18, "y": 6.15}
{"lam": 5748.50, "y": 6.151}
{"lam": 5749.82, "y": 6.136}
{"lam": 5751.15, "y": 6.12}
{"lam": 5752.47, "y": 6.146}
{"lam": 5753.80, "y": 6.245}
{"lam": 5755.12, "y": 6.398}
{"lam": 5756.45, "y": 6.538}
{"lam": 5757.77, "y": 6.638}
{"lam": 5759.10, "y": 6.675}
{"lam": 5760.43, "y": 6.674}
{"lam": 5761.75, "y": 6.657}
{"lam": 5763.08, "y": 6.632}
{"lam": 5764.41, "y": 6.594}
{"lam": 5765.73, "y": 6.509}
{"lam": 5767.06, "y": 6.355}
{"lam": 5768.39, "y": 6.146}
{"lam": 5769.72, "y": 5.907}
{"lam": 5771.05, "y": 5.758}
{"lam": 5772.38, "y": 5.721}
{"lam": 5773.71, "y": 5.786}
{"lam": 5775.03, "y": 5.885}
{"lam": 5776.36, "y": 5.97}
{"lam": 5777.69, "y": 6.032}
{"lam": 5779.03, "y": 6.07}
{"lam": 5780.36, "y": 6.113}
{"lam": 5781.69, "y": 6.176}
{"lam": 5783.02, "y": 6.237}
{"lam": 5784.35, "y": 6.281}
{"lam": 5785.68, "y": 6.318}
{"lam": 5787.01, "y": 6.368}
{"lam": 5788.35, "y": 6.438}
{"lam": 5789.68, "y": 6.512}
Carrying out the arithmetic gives 1.7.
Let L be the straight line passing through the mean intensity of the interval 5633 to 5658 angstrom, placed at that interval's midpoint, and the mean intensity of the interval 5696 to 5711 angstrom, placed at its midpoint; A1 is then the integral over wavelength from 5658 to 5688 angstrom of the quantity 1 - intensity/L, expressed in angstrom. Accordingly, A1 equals -1.5 angstrom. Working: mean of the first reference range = 6.11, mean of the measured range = 6.36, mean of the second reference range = 6.02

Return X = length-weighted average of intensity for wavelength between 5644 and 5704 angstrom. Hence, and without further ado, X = 6.3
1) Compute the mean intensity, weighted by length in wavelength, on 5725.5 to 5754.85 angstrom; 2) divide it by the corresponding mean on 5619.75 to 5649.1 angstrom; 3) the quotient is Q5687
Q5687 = 1.03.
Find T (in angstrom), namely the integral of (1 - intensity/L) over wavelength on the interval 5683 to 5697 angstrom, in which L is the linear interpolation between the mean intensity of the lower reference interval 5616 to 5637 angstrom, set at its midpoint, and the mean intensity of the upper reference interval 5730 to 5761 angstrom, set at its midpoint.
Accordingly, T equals 0.0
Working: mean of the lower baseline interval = 6.35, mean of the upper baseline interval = 6.49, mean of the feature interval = 6.42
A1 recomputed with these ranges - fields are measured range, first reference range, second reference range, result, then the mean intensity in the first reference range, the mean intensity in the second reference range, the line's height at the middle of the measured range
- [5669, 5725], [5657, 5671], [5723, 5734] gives 1.54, 6.38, 6.33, 6.35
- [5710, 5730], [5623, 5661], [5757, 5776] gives 0.77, 6.17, 6.28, 6.24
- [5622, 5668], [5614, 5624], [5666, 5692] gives 0.85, 6.33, 6.4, 6.36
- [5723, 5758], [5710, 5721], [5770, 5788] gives -2.89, 5.84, 6.06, 5.93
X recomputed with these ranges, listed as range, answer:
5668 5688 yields 6.35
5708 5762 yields 6.29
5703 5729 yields 5.99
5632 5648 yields 6.13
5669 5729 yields 6.18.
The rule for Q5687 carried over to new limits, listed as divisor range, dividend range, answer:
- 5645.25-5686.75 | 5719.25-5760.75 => 1.02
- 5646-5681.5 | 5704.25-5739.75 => 0.98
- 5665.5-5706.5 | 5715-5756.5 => 1.00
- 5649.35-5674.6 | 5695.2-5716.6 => 0.94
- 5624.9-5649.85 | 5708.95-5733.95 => 0.97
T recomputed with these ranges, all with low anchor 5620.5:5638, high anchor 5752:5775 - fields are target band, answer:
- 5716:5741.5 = -0.4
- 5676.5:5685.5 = 0.3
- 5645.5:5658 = 0.3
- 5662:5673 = -0.5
